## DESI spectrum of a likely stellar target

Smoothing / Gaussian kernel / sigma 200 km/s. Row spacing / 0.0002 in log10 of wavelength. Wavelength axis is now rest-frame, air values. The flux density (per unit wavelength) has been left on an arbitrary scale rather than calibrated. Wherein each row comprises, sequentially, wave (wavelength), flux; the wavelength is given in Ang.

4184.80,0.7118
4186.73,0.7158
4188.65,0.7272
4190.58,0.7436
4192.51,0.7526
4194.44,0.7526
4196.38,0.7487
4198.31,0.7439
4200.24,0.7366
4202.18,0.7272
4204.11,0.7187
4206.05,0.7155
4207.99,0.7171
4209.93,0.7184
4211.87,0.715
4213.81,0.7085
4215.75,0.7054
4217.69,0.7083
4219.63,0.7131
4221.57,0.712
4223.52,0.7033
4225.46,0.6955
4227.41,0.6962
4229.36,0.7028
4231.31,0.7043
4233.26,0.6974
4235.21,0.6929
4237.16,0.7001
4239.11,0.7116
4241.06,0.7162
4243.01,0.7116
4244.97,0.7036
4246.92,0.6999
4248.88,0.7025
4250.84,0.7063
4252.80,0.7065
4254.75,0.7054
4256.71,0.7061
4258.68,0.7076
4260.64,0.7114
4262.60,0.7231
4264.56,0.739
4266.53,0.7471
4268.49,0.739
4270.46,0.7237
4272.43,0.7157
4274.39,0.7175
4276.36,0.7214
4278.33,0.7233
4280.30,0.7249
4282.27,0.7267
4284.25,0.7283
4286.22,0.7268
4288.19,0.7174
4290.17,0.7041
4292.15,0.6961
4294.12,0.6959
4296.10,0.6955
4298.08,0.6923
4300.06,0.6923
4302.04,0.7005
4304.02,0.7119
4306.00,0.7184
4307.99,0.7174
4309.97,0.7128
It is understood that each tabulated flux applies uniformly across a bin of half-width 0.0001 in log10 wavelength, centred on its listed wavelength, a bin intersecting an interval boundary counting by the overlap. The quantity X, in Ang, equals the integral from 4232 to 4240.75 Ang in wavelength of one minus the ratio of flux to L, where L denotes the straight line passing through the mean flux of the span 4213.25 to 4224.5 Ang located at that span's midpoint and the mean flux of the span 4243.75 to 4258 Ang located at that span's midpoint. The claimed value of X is 0.1 Ang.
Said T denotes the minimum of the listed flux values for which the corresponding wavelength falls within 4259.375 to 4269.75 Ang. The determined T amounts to 0.7114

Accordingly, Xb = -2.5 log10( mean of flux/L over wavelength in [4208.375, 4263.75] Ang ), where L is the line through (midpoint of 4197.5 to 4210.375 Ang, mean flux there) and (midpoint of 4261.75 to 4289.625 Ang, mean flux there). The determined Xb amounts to 0.03 mag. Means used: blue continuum 0.725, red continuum 0.726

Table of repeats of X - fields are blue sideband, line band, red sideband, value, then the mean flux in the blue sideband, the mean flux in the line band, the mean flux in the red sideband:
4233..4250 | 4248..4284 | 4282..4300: -0.70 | 0.704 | 0.719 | 0.707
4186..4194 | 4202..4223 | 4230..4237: 0.10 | 0.737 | 0.714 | 0.698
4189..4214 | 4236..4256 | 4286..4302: 0.29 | 0.731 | 0.707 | 0.701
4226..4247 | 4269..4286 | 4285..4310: -0.43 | 0.703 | 0.723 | 0.706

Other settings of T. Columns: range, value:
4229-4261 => 0.6929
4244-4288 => 0.6999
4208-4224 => 0.7033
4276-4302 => 0.6923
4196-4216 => 0.7054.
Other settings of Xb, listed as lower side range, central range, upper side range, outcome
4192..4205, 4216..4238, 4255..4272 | 0.045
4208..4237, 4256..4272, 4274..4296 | -0.018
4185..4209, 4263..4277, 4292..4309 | -0.026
